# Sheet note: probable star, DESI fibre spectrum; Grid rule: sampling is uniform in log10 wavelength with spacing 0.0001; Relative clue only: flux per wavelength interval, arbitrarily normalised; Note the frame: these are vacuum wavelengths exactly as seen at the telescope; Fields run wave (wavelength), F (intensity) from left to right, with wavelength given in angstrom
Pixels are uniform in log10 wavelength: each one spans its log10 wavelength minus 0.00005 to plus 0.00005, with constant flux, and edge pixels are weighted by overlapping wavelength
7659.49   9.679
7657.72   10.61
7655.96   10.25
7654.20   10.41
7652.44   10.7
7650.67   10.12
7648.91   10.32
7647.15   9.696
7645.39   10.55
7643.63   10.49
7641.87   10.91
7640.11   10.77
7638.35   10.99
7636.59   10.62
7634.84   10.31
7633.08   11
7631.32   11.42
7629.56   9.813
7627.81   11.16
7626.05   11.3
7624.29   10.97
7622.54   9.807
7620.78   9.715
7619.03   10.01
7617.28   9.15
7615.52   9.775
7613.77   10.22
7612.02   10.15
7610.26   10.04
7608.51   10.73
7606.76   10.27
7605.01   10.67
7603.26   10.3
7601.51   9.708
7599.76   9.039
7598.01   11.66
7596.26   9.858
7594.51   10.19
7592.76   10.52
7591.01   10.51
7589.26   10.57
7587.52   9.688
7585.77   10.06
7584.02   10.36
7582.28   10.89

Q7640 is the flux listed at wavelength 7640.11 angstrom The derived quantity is 10.77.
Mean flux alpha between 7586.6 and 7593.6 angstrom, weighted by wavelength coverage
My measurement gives 10.3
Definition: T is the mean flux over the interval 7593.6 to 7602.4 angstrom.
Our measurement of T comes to 10.1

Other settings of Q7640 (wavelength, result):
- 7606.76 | 10.27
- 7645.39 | 10.55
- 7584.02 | 10.36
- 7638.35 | 10.99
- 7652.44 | 10.7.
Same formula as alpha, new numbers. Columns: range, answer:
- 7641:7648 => 10.4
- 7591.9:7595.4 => 10.3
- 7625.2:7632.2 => 10.9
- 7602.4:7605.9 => 10.5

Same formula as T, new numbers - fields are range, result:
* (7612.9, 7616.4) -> 10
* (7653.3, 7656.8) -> 10.3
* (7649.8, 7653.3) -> 10.4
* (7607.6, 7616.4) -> 10.2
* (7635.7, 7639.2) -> 10.8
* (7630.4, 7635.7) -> 10.9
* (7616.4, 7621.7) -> 9.63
